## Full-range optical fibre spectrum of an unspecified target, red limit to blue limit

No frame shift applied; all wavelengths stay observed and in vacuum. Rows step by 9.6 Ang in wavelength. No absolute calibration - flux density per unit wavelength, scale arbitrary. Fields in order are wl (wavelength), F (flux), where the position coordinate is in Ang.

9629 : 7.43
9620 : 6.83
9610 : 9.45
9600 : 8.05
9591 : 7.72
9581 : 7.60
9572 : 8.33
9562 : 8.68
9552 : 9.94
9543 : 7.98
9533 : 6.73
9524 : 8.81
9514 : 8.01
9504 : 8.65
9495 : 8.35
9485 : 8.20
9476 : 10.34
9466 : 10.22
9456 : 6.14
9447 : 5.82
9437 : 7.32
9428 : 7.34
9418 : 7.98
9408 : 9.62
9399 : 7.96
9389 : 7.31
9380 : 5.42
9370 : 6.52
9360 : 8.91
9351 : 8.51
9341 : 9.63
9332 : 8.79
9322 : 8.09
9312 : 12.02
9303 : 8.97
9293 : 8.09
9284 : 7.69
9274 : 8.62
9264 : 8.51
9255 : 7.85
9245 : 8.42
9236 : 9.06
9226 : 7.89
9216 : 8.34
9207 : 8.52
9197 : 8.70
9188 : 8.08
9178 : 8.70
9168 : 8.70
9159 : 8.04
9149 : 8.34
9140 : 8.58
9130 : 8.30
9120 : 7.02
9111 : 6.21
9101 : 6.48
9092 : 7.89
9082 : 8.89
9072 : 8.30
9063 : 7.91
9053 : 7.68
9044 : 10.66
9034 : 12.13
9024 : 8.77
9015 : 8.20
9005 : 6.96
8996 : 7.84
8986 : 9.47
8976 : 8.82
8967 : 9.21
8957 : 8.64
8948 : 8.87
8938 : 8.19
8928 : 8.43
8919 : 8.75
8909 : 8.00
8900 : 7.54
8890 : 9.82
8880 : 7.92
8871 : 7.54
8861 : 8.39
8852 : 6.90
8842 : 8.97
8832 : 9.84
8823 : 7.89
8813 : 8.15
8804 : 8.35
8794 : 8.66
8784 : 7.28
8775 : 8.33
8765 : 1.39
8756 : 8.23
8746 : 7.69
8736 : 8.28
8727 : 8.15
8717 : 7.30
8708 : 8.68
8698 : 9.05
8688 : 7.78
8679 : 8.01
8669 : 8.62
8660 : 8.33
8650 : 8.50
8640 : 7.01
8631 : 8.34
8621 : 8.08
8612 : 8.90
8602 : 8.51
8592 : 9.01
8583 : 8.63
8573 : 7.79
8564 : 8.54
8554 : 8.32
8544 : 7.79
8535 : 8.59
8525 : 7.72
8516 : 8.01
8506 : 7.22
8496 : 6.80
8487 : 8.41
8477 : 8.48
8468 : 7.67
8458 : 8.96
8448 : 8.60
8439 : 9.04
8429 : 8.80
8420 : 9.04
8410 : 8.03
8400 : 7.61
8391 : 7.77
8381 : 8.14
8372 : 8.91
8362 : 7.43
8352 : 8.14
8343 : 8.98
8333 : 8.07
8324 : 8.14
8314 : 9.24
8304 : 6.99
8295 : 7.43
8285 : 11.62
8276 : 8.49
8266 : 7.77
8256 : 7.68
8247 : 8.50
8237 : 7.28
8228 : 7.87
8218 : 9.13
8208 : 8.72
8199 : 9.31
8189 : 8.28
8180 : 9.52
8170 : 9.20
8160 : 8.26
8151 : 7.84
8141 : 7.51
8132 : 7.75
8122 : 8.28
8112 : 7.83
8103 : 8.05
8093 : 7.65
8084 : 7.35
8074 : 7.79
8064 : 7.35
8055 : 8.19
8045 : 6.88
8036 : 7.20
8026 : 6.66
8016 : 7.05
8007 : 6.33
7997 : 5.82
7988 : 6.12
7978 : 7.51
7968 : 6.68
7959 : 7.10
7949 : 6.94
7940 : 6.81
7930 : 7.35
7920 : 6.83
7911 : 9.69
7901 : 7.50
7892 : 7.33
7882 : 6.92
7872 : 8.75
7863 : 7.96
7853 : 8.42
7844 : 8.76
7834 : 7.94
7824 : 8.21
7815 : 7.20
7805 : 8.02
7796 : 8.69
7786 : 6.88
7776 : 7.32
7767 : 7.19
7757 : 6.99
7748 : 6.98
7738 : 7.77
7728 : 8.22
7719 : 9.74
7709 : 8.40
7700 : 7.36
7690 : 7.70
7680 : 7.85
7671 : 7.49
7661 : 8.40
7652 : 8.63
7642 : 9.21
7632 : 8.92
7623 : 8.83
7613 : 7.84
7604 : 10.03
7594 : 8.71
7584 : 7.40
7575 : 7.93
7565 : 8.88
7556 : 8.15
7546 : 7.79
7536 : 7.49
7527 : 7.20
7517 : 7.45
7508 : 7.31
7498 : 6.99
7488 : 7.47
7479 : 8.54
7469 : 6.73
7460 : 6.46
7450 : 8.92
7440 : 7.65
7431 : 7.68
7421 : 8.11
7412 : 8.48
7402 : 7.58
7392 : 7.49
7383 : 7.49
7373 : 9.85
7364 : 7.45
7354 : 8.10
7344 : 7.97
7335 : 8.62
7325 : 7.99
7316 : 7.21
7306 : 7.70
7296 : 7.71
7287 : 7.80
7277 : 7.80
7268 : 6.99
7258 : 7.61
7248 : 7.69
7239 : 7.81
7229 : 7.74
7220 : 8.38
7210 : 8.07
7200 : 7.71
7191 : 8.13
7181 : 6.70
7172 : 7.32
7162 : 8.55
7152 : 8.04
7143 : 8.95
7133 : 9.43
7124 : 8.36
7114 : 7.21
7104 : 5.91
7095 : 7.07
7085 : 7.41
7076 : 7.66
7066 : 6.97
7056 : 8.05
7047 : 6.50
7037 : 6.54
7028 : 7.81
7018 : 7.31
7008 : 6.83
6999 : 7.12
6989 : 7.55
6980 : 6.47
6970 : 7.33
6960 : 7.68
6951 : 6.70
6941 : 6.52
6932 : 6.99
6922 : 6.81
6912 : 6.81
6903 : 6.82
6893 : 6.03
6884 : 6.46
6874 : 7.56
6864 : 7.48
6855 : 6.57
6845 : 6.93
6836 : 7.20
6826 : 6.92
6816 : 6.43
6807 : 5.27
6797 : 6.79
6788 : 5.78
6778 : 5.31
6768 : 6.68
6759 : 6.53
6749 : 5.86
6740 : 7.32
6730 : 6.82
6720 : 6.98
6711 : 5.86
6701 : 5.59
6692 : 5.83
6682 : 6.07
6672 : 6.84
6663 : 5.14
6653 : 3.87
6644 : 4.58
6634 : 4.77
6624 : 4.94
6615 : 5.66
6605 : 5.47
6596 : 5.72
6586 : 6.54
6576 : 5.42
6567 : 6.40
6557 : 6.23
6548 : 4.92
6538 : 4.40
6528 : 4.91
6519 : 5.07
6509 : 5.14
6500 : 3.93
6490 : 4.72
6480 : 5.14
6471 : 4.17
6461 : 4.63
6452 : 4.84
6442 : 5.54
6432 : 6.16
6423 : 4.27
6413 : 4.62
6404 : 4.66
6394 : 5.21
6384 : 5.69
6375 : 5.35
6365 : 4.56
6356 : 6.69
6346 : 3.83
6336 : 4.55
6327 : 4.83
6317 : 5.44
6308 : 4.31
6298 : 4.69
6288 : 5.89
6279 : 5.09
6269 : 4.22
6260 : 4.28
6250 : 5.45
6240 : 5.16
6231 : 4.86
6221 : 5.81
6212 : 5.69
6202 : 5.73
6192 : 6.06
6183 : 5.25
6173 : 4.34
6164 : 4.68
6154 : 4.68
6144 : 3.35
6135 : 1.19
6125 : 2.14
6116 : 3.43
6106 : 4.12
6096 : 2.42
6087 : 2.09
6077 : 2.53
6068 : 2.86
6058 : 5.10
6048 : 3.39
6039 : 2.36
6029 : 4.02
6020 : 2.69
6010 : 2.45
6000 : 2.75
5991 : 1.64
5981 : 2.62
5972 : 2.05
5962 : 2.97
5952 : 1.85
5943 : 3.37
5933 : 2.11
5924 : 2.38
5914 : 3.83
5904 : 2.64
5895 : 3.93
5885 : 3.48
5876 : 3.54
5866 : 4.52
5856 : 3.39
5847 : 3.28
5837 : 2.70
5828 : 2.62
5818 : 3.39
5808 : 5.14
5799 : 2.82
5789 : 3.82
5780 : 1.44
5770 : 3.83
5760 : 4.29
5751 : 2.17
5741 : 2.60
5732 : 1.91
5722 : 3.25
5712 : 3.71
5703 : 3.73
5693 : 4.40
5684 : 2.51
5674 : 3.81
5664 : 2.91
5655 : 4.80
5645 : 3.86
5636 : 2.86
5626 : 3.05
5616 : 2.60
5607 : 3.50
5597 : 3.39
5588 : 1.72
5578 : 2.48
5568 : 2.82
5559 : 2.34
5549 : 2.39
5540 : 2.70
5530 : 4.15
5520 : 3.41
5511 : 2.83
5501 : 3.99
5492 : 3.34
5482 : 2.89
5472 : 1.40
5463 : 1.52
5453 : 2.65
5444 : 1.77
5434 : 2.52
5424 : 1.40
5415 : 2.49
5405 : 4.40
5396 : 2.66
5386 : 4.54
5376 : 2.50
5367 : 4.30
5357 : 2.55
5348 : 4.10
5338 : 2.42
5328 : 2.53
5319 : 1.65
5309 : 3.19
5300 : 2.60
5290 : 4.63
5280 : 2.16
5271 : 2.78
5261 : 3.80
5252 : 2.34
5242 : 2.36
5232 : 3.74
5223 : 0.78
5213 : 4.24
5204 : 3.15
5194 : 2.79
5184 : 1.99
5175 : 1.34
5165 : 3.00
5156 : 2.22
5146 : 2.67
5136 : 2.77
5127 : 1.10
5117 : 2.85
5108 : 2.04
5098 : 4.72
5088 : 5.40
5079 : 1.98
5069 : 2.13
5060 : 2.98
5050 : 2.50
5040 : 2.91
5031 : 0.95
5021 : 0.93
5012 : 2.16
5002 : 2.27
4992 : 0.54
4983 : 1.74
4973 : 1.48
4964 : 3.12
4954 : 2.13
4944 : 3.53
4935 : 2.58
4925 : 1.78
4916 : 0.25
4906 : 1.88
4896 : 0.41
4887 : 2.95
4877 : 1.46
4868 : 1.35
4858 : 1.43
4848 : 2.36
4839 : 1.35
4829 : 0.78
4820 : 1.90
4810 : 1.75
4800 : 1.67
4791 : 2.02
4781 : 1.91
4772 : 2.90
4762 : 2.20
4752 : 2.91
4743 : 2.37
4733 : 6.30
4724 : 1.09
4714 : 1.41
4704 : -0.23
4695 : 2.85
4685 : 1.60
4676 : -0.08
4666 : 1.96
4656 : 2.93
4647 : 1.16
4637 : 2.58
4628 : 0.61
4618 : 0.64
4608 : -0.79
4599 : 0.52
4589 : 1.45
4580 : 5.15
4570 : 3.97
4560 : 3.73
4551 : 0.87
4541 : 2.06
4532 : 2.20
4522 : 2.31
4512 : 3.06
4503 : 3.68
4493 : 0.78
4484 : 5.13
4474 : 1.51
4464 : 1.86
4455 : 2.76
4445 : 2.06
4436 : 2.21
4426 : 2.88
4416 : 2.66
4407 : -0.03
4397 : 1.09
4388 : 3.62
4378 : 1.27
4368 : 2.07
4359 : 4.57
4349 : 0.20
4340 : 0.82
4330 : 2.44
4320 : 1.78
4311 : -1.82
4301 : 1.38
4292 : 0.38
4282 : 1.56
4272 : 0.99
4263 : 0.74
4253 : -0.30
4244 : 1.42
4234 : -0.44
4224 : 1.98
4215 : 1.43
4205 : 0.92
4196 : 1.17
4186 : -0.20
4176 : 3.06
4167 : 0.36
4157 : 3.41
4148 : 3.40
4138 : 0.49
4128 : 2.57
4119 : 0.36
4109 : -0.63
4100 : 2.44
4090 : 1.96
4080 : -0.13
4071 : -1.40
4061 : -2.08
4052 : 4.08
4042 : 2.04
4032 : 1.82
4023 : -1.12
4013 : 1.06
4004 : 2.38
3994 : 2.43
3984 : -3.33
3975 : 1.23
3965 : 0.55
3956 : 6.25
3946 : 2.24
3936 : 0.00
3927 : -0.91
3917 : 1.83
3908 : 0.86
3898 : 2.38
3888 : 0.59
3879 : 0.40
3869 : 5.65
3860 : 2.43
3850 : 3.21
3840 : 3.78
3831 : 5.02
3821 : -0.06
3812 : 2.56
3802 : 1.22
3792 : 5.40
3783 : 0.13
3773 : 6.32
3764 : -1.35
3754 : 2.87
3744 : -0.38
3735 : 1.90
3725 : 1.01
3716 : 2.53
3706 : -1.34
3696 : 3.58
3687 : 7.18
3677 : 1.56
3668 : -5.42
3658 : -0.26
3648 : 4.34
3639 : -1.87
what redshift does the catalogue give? 0.545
